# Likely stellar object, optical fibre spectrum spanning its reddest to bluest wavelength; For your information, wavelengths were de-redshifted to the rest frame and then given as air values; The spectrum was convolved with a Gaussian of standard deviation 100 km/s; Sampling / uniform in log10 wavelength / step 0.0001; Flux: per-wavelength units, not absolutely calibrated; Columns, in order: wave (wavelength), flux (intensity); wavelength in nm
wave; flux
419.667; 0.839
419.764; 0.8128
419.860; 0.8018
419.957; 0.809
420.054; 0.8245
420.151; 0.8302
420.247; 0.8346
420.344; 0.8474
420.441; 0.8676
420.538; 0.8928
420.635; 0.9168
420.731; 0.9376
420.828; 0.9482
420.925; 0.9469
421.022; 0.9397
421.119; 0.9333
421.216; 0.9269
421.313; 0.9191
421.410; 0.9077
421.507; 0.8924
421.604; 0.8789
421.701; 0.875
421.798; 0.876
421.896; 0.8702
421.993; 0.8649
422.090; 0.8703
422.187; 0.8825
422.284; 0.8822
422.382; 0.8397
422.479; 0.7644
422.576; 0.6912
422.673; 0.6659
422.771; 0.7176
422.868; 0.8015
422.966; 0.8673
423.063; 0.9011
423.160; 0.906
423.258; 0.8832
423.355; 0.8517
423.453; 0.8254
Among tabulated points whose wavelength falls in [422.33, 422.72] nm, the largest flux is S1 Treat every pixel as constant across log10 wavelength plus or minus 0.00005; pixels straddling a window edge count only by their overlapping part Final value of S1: 0.8397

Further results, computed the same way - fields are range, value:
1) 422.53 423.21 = 0.906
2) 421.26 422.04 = 0.9191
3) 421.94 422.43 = 0.8825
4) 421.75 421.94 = 0.876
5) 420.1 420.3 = 0.8346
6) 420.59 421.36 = 0.9482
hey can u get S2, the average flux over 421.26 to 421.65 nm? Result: 0.9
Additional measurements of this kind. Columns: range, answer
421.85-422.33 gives 0.875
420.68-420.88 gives 0.946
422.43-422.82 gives 0.711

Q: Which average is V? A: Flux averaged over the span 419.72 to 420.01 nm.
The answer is 0.808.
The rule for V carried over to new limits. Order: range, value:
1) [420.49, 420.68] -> 0.904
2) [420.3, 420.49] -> 0.856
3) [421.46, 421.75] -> 0.883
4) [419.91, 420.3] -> 0.825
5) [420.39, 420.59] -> 0.878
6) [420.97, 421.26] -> 0.933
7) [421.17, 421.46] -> 0.918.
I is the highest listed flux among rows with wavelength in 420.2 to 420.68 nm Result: 0.9168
